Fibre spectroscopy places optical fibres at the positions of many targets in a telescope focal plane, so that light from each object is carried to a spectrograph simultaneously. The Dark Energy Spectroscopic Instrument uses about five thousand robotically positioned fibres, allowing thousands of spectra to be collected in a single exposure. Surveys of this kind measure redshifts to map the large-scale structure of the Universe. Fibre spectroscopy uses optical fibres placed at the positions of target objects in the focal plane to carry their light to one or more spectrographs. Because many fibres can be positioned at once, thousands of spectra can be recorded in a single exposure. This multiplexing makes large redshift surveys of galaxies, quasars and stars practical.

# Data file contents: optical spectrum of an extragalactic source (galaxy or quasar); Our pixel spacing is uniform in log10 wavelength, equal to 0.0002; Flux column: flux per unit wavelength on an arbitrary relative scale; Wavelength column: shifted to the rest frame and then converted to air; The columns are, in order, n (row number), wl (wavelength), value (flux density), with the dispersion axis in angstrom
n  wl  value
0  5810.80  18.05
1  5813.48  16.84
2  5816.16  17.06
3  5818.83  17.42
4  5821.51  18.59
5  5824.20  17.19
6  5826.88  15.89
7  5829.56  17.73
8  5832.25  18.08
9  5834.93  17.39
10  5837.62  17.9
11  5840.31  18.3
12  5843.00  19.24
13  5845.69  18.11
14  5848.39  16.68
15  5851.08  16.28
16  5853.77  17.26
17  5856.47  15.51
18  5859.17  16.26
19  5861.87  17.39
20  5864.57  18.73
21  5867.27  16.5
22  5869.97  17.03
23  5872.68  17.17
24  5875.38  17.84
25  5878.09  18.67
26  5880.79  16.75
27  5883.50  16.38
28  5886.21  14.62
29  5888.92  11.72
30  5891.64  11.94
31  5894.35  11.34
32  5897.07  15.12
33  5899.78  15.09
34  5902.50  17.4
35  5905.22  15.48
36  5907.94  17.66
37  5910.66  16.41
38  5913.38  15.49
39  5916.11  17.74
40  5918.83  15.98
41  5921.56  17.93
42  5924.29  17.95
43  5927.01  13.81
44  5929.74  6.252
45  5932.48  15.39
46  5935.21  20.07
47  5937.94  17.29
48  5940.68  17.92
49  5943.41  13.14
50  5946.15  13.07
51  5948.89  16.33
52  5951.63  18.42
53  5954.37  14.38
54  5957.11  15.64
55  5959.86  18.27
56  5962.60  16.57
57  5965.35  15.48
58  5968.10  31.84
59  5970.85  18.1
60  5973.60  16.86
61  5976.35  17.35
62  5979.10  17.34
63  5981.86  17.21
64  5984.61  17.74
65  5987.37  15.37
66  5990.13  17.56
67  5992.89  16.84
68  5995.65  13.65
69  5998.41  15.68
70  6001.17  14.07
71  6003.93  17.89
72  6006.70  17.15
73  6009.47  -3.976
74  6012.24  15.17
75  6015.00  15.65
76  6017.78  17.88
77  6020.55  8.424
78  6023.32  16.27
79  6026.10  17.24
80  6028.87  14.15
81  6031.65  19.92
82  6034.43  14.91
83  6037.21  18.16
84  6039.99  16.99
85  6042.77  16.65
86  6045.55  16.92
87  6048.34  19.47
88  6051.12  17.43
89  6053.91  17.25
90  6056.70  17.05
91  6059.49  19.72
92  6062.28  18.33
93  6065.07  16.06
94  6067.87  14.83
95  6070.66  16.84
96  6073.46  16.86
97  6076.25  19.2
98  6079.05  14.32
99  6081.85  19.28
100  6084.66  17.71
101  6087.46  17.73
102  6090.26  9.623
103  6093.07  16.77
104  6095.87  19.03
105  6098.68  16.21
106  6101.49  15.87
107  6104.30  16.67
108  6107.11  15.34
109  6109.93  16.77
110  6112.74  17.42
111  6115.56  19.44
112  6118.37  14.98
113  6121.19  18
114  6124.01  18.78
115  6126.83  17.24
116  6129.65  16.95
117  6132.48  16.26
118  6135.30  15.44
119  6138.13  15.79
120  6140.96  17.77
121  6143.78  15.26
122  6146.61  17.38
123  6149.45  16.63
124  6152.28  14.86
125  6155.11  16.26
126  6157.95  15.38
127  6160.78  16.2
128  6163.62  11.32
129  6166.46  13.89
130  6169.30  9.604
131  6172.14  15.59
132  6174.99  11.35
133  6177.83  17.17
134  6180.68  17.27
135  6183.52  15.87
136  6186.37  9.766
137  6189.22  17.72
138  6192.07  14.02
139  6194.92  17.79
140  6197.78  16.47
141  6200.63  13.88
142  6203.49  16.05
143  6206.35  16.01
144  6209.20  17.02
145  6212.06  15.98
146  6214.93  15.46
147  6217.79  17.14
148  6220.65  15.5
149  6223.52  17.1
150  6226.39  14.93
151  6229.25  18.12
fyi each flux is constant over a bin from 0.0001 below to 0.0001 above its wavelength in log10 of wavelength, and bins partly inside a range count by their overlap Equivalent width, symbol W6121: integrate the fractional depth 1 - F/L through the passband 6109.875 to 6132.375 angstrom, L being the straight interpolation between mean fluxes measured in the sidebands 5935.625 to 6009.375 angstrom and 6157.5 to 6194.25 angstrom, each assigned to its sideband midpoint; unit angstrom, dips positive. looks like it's -3.8 angstrom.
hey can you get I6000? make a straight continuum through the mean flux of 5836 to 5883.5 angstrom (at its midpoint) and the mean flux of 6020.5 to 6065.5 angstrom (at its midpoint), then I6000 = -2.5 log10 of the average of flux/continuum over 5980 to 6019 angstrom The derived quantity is 0.15 mag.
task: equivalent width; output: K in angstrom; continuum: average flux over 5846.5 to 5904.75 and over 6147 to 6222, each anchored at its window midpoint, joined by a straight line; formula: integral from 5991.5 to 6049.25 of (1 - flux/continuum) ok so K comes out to 1.7 angstrom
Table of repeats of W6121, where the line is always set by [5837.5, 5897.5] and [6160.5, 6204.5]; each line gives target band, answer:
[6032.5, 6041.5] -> -0.87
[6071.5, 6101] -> -2.99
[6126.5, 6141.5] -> -1.63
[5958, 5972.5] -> -3.71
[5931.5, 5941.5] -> -1.11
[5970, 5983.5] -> -1.38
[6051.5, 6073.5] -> -2.73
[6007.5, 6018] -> 3.21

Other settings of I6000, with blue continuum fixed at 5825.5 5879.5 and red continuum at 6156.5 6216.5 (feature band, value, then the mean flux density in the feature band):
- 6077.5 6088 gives -0.10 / 17.2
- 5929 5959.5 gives 0.08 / 15.5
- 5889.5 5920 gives 0.11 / 15.3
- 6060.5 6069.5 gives -0.05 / 16.6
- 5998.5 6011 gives 0.35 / 11.8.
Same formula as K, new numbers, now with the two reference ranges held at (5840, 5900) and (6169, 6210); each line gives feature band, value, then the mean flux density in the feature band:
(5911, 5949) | 1.05 angstrom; 15.6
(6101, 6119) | -1.55 angstrom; 16.8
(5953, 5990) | -4.54 angstrom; 17.8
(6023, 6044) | -1.51 angstrom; 16.8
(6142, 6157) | -0.79 angstrom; 16.1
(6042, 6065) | -3.18 angstrom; 17.8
